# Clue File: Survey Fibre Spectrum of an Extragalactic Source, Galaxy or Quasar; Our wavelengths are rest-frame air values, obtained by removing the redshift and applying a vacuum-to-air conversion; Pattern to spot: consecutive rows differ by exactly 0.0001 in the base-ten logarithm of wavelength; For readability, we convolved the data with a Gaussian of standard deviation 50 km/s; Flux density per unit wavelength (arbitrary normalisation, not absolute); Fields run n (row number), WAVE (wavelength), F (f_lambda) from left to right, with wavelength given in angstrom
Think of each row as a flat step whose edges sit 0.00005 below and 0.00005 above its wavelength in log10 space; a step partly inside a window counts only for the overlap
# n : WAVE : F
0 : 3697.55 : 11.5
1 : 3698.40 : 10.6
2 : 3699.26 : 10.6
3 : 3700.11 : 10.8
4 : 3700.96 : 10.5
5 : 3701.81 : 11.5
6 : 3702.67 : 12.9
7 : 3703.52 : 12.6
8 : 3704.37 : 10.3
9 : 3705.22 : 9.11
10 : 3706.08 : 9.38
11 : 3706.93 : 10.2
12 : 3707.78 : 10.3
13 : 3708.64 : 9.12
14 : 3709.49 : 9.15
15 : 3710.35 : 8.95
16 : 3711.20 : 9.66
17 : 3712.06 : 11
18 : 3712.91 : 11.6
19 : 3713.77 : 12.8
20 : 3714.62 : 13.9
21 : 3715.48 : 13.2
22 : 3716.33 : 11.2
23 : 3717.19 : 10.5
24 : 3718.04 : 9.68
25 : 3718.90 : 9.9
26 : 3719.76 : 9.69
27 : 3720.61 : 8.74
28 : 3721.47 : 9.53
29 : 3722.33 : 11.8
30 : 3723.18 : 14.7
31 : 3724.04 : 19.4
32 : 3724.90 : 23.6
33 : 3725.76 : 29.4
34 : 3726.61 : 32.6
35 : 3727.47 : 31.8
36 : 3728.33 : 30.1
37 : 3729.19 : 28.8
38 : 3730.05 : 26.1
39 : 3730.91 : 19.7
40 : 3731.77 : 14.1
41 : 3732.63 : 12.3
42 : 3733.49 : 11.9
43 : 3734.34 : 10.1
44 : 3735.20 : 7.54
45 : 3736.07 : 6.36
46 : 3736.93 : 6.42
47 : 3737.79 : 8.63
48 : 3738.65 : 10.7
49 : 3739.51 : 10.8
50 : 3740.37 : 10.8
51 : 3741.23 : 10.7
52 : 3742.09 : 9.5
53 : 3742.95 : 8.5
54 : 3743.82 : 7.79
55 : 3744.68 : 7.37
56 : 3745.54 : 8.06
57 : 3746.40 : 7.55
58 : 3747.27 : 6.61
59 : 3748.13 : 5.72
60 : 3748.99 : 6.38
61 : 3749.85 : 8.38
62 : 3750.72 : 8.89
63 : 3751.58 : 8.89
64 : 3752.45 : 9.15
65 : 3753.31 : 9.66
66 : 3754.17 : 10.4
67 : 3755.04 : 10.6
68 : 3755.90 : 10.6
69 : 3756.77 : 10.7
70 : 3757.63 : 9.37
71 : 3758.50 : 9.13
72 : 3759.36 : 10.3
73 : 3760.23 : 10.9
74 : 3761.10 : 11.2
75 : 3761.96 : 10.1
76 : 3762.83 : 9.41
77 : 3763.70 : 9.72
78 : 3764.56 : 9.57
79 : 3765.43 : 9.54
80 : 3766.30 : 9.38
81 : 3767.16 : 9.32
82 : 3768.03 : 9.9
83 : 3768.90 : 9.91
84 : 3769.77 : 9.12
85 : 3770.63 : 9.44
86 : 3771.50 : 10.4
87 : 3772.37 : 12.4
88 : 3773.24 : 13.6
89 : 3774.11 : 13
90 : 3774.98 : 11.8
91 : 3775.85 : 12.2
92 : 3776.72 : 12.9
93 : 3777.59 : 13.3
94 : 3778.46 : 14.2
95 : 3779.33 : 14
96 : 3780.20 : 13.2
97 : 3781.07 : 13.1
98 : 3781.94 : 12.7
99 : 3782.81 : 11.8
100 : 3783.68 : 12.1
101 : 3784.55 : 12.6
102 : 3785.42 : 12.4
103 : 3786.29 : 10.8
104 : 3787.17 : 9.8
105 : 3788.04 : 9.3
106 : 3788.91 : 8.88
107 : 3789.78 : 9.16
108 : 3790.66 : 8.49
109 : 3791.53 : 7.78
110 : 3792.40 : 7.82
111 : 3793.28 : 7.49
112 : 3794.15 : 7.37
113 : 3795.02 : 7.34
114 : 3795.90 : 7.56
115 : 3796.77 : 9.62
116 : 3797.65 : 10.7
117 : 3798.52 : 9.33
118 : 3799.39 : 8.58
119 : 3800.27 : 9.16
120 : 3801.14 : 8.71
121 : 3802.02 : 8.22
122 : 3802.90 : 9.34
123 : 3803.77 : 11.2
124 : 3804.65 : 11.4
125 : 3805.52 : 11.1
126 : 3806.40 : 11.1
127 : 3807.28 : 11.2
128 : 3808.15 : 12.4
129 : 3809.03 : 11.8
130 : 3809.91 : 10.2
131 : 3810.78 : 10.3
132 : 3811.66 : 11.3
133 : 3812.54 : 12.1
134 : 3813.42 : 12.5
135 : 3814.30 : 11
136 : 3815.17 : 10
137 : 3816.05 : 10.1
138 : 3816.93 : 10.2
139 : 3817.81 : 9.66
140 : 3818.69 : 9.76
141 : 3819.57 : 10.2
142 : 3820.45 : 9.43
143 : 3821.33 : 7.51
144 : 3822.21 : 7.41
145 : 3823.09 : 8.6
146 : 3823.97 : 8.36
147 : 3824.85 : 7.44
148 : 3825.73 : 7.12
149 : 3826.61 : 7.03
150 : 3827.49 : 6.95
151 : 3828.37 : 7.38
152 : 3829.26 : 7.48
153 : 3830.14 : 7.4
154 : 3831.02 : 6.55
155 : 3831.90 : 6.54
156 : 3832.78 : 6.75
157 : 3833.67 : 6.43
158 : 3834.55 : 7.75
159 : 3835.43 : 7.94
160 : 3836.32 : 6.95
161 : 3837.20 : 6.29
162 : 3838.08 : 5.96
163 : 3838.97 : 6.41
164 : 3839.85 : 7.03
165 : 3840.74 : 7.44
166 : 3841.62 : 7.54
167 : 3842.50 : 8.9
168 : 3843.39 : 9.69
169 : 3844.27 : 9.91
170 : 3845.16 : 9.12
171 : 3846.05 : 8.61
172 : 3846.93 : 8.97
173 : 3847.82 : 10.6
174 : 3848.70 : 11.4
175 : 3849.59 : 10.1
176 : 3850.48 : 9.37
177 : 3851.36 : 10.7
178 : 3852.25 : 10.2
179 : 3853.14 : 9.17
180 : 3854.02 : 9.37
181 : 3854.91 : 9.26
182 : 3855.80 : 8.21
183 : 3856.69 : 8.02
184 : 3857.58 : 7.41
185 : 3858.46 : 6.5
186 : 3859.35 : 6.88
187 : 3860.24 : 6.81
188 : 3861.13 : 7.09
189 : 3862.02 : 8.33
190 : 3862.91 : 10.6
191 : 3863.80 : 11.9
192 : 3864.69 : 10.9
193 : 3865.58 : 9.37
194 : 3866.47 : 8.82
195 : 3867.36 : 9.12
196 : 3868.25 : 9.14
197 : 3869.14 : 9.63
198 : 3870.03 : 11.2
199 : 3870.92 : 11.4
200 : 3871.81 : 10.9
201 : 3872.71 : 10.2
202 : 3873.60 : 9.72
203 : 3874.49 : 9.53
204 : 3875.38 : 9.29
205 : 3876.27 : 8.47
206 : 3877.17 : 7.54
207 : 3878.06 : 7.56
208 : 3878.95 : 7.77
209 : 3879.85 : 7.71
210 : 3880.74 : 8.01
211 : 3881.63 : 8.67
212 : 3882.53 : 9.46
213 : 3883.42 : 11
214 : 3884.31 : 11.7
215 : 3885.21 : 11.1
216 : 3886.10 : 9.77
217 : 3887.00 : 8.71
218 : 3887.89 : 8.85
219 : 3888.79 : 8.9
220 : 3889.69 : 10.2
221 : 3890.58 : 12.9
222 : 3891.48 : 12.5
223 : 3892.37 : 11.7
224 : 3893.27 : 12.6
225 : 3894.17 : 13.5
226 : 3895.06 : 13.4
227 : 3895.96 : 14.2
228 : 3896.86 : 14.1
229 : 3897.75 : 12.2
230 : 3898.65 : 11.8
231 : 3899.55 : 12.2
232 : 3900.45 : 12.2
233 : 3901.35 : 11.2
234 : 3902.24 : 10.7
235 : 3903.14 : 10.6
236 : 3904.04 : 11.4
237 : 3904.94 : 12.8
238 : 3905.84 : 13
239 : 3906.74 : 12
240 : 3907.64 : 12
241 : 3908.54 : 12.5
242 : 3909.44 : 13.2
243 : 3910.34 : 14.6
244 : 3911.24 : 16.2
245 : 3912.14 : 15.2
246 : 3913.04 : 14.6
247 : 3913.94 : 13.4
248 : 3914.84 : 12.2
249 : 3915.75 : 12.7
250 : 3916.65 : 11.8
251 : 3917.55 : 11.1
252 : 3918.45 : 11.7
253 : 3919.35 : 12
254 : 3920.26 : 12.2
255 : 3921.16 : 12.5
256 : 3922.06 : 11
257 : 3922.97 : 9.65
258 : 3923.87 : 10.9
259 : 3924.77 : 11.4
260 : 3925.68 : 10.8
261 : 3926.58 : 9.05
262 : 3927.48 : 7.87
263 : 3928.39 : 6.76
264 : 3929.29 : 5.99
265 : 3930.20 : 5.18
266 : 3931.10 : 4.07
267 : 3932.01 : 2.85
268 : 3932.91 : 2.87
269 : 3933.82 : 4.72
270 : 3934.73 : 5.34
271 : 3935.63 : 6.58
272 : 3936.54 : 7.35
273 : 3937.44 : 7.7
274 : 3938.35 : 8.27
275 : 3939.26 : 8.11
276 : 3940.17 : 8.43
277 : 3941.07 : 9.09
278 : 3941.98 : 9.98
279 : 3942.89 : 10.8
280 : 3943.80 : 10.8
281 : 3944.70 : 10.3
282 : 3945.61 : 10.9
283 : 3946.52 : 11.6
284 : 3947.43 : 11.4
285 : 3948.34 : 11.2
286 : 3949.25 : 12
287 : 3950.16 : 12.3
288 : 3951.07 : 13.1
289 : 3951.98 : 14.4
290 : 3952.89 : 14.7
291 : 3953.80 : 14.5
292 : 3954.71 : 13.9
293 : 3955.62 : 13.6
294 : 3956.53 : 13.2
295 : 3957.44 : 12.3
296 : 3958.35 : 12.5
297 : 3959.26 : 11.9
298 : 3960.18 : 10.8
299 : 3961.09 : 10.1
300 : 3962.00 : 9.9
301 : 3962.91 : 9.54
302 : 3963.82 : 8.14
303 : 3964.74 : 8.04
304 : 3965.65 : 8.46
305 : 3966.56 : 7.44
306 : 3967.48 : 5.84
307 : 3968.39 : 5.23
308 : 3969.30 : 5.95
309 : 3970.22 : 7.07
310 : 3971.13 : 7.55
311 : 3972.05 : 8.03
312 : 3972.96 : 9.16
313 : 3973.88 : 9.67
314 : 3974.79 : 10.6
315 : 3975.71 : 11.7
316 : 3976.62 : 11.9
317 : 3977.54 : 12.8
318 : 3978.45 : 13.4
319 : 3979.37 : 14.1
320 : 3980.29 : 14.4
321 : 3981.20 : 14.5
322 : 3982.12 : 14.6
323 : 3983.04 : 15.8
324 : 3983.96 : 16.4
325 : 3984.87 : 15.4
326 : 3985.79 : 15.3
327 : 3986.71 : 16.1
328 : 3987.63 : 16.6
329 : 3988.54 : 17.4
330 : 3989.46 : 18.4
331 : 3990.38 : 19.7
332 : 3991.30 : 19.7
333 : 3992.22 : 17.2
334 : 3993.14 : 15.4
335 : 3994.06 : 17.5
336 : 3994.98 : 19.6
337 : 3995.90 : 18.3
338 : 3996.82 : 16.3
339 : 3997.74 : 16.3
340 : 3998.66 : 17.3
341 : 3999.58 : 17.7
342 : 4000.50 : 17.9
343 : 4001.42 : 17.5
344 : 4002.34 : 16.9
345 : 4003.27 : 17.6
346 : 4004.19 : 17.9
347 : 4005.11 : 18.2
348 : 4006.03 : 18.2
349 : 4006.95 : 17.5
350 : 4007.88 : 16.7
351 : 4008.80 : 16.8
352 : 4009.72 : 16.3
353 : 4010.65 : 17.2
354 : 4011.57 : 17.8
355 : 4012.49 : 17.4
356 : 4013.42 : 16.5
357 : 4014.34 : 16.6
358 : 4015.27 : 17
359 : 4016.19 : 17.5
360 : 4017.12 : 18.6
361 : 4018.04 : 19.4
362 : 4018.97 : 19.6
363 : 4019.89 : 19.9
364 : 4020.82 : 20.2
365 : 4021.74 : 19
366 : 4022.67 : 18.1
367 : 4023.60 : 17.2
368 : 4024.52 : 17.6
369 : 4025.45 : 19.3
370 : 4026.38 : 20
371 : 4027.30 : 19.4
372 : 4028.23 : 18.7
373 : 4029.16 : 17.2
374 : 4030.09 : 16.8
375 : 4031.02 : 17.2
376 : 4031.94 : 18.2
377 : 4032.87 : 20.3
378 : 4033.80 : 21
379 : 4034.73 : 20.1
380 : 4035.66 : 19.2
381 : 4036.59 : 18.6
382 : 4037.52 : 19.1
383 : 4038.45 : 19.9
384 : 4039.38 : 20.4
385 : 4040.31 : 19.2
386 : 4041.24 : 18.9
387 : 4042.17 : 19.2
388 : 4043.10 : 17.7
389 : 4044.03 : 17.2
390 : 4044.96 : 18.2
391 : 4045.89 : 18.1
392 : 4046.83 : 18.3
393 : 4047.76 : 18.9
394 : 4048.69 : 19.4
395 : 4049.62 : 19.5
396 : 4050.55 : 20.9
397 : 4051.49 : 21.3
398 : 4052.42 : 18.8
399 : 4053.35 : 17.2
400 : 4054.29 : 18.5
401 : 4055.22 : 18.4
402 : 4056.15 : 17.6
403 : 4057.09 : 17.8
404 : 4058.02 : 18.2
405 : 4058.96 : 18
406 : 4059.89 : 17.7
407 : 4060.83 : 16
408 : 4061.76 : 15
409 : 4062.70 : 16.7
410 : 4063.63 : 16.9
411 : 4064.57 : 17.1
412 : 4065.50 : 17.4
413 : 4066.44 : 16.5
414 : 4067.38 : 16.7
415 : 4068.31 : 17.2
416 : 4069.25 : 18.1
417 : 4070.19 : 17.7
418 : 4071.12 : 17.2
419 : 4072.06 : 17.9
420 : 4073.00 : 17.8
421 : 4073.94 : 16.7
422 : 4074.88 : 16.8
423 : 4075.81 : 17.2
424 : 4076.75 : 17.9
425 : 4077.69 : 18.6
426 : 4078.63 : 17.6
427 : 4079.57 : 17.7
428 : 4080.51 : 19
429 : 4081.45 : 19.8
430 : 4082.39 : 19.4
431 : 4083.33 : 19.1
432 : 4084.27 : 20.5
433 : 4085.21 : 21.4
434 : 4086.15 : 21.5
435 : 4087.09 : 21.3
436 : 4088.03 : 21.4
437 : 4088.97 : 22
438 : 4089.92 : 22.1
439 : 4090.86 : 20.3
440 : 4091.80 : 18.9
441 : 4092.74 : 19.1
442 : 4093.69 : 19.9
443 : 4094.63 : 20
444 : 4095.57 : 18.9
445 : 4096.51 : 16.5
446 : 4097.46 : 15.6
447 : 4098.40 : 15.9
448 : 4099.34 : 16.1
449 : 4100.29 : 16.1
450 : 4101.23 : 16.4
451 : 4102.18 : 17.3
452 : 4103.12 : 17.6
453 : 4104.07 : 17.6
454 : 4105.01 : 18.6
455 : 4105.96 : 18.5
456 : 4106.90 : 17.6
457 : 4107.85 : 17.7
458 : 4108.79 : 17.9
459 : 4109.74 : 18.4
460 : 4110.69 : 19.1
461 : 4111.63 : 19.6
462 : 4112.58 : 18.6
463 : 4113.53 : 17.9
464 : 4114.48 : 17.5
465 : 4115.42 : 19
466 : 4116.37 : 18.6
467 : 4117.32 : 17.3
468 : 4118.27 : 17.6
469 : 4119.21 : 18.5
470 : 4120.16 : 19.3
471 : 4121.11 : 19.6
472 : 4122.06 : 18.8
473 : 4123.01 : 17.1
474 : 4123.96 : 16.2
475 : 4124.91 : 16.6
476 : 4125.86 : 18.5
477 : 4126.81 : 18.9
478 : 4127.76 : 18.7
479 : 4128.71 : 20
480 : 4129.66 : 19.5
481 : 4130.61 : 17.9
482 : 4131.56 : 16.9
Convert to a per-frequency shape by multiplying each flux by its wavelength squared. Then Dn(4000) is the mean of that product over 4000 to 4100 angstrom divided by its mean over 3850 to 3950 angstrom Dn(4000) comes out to 1.96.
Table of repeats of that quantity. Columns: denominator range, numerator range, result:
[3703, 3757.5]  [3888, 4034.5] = 1.23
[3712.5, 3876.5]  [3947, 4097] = 1.79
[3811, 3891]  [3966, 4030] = 1.90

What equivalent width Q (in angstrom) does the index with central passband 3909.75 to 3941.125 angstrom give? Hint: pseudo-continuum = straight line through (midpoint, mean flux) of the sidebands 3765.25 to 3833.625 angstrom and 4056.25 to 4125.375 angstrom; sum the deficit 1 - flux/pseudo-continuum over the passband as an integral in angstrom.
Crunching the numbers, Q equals 9.0 angstrom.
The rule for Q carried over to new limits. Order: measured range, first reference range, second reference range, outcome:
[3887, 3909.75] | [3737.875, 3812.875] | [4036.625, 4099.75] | 2.8 angstrom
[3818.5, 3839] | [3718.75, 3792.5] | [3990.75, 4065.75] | 9.2 angstrom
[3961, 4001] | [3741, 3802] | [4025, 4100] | 7.2 angstrom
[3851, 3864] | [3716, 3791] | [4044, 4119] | 5.0 angstrom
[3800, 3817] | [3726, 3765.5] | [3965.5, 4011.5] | 2.6 angstrom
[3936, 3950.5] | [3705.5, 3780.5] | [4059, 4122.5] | 5.2 angstrom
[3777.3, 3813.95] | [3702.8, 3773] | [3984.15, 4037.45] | 7.2 angstrom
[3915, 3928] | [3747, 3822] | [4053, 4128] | 2.6 angstrom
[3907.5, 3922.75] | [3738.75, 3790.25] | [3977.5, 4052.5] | 2.0 angstrom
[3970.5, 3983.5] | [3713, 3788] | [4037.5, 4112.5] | 3.6 angstrom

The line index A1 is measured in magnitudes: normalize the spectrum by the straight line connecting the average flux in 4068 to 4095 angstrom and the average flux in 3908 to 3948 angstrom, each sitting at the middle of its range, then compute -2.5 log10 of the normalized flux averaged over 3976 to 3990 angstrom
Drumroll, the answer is -0.15 mag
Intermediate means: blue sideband 9.9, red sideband 19.1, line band 15.1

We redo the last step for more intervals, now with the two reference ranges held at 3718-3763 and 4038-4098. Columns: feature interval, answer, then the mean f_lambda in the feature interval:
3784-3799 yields 0.41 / 9.22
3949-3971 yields 0.49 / 10.6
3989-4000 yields -0.04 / 17.8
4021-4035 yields -0.05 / 18.7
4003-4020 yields -0.01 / 17.7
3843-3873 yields 0.49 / 9.37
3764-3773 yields 0.29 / 9.98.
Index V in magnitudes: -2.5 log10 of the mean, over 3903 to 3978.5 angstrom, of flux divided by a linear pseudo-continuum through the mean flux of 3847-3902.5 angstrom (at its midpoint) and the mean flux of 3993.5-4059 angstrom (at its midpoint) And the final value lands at 0.288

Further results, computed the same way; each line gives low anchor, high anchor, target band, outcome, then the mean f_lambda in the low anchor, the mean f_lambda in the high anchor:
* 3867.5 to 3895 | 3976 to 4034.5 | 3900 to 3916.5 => -0.10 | 10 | 17.3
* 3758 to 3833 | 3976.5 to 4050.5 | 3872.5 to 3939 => 0.32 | 9.98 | 17.7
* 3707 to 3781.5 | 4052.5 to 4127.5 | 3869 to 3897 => 0.36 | 12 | 18.2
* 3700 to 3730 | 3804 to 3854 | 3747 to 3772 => 0.29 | 14.4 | 9.02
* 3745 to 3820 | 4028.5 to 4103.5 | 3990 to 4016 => -0.06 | 10.2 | 18.4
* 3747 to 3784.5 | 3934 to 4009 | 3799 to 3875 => 0.24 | 10.6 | 12.9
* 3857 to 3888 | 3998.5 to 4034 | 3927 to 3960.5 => 0.38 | 9.17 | 18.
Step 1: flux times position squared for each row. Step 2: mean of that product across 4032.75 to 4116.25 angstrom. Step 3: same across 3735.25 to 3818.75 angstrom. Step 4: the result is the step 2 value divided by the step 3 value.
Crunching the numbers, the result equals 2.14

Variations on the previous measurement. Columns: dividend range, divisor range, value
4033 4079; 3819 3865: 2.45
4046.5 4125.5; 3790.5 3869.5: 2.34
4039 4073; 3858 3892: 2.09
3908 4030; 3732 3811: 1.47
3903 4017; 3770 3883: 1.43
